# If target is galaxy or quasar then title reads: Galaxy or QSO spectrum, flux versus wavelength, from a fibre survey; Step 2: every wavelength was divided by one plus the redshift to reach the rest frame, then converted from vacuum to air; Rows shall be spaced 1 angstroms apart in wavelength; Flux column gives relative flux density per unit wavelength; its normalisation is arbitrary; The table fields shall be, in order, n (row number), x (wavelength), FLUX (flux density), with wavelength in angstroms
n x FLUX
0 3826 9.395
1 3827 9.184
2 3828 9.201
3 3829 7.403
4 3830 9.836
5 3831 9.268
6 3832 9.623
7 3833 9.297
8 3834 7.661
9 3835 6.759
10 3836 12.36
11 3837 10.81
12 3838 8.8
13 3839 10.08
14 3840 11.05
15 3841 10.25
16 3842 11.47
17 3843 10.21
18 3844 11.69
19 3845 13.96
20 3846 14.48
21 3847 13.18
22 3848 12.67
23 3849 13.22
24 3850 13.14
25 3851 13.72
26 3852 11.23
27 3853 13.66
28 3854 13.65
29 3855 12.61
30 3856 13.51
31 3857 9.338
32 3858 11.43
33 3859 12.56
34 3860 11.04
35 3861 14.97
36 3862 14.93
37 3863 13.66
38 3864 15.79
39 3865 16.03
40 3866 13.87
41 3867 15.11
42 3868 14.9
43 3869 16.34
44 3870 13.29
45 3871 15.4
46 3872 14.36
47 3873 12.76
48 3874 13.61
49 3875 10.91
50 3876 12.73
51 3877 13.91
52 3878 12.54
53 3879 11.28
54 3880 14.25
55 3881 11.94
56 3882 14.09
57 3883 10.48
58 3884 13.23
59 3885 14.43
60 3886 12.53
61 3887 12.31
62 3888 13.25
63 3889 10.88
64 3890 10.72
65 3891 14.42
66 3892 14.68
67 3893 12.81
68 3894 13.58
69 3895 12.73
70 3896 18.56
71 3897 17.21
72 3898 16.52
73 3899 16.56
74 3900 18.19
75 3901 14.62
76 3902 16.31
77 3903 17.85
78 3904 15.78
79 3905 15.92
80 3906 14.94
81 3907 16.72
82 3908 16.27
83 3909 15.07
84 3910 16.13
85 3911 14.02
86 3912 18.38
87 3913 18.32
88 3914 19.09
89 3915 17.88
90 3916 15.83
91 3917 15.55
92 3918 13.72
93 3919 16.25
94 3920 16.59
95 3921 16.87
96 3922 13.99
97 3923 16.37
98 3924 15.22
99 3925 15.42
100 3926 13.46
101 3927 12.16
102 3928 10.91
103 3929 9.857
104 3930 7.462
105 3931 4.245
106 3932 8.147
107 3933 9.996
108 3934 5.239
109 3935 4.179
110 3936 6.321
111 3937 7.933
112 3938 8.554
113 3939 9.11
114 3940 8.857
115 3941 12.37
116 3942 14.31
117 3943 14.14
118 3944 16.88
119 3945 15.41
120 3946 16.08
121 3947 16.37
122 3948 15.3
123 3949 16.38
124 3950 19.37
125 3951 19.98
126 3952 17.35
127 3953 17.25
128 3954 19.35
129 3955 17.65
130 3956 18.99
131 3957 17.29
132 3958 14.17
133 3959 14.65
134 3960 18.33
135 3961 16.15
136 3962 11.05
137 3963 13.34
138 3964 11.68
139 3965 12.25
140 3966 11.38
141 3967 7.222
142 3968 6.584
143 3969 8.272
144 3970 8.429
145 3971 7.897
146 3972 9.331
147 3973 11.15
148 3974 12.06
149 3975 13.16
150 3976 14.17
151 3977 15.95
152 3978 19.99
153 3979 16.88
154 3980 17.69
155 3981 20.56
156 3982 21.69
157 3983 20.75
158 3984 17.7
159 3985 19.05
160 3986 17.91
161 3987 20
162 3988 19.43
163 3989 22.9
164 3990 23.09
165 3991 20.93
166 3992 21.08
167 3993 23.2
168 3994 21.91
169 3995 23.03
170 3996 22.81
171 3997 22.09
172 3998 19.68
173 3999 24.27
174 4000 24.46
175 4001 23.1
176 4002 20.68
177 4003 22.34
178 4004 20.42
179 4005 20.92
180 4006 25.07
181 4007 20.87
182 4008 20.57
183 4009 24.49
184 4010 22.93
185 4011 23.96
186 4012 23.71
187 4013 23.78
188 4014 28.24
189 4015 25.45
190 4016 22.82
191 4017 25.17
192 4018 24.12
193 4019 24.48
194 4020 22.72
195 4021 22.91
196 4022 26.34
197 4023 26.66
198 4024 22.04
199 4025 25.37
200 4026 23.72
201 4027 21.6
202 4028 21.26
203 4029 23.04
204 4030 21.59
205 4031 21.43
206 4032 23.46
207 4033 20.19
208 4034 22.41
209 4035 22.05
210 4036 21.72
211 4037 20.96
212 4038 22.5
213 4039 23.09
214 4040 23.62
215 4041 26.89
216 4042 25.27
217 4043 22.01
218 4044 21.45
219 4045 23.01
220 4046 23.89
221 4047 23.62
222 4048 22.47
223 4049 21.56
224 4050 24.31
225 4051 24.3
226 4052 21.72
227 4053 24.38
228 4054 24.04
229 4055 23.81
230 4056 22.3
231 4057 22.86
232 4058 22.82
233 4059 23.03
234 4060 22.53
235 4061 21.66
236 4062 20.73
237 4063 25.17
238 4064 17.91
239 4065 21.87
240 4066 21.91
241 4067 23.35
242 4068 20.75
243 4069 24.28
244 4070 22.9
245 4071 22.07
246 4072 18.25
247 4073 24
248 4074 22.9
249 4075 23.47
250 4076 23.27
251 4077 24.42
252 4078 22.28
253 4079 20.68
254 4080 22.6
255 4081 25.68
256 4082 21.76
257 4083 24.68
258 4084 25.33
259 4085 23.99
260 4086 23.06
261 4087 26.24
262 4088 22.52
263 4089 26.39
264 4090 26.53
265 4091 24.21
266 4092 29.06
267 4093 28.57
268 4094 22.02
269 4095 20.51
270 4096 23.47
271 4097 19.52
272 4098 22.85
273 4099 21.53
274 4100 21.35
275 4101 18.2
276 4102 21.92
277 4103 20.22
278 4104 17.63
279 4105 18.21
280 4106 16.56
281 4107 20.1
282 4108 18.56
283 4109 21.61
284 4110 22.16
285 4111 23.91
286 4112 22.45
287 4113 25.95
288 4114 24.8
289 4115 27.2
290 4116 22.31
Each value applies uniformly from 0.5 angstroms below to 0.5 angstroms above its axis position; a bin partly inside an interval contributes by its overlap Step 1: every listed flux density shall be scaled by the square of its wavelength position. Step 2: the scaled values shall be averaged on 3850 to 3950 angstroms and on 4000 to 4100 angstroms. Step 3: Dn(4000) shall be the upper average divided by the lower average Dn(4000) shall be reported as 1.83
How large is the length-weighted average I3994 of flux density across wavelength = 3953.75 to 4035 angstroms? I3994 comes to 19.5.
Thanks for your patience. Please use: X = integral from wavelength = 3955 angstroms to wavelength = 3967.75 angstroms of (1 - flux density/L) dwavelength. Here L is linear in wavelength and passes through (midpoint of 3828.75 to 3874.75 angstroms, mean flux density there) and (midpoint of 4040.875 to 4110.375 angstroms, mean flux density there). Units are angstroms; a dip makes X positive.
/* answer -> 2.5 angstroms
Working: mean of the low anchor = 12.3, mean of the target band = 13.9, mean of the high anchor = 22.6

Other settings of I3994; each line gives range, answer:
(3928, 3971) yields 12.5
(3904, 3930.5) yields 15.1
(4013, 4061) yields 23.3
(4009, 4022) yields 24.3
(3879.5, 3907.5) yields 14.5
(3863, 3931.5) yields 14.4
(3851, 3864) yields 12.9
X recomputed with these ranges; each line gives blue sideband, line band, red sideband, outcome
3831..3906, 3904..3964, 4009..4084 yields 9.2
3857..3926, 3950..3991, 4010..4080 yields 7.1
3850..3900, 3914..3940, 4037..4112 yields 6.7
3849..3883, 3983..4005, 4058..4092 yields -2.3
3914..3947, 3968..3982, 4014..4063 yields 2.8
